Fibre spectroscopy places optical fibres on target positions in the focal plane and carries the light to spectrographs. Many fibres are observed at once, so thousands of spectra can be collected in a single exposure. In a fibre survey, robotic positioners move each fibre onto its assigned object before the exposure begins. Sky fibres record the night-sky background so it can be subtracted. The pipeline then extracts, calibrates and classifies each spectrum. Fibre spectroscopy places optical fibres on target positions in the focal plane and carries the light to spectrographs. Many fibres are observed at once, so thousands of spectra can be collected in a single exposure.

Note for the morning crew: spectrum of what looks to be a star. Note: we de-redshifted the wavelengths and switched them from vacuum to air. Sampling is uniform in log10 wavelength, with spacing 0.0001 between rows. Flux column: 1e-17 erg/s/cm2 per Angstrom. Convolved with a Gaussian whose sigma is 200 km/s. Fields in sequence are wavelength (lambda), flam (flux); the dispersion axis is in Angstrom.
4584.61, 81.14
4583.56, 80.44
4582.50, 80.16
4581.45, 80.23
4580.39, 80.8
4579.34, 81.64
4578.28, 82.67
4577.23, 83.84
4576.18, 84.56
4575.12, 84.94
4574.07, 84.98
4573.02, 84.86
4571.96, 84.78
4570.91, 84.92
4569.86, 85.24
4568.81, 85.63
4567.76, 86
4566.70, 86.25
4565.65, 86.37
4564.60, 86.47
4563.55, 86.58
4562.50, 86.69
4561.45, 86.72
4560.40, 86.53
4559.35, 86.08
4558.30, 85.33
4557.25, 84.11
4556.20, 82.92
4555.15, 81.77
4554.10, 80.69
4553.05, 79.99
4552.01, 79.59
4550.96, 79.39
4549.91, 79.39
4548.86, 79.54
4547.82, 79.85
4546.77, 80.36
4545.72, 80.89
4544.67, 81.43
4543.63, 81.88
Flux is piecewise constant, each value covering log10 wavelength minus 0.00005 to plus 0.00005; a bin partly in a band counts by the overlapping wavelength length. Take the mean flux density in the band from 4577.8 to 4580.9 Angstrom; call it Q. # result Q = 81.7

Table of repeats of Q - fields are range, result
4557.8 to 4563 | 86.3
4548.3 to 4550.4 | 79.7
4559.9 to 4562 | 86.7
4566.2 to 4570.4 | 85.7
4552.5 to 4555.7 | 80.9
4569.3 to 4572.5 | 85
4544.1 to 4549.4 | 80.4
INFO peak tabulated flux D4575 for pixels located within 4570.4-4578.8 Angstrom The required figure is 84.98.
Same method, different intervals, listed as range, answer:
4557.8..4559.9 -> 86.08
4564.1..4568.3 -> 86.47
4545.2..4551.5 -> 80.89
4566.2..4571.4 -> 86.25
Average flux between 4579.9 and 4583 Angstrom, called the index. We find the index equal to 80.4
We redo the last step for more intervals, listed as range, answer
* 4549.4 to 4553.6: 79.6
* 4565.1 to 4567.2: 86.4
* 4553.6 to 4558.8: 82.9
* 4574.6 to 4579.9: 83.5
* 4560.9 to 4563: 86.7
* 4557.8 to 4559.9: 85.7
